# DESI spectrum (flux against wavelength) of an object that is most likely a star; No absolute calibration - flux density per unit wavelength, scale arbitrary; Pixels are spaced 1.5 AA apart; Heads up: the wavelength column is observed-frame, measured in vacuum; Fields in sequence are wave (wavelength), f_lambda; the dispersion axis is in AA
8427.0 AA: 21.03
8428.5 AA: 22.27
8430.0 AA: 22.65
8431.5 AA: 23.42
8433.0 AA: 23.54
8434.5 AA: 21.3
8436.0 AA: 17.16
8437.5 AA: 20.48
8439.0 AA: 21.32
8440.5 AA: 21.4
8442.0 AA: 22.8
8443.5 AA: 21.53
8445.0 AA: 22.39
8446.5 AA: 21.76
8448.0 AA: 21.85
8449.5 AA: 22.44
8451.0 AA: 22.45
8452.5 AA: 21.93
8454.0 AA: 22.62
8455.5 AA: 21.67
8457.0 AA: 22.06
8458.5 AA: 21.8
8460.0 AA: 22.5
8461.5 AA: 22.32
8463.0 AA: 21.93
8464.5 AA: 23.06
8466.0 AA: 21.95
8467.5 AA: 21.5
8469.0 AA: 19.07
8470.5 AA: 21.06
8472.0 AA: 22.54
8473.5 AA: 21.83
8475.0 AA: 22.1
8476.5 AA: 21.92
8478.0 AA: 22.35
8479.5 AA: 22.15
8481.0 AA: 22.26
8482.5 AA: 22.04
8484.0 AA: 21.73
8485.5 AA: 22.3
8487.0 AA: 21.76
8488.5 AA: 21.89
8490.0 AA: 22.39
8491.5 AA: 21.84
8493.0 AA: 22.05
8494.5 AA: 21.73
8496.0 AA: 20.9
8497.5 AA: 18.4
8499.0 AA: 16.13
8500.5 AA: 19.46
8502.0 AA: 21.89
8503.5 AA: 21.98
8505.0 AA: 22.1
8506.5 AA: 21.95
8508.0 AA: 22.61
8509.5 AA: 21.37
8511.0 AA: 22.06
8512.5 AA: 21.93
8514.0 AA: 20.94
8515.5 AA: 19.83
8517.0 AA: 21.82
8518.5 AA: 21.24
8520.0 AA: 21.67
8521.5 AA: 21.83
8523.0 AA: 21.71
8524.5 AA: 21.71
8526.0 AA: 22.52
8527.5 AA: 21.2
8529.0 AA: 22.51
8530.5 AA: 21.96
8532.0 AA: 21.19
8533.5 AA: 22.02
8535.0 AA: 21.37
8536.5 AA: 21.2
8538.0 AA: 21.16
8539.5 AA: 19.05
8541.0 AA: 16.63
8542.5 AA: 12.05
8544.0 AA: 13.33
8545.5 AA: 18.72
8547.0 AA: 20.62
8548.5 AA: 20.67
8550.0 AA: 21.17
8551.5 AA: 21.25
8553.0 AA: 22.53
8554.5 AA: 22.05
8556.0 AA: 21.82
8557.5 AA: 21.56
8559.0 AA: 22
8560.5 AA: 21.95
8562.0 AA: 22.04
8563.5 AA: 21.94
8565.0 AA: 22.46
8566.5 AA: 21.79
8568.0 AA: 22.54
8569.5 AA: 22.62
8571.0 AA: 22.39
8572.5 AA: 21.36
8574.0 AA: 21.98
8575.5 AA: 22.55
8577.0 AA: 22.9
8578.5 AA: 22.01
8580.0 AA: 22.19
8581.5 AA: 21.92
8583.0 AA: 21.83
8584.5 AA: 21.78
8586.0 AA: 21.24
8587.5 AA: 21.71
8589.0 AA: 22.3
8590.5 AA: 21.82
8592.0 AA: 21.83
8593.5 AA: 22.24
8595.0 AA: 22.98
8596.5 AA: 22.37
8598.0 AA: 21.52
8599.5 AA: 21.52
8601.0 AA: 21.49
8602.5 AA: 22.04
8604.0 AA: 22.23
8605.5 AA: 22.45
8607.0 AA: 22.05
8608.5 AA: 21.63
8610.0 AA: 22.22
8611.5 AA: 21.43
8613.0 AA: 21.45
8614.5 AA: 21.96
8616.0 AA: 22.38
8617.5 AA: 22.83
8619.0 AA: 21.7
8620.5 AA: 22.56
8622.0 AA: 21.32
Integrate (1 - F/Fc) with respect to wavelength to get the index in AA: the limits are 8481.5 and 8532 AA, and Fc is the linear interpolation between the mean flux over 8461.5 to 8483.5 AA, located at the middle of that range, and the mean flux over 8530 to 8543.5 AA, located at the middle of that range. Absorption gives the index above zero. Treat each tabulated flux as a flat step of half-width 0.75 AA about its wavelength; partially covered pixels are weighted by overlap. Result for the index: -2.15 AA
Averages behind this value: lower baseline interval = 21.9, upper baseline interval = 19.5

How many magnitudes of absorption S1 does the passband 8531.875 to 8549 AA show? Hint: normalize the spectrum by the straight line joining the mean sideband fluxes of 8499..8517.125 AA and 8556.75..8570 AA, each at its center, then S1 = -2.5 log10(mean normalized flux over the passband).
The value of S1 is 0.152 mag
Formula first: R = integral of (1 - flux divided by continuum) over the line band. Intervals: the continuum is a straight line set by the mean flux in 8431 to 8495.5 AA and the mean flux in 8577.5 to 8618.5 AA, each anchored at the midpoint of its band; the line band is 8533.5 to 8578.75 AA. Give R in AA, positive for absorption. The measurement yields 2.2 AA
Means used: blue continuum 21.9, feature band 20.9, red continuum 22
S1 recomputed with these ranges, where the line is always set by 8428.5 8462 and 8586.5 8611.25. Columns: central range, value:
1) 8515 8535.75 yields 0.016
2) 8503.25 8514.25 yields 0.002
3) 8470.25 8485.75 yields -0.007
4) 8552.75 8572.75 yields -0.005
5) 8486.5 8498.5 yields 0.034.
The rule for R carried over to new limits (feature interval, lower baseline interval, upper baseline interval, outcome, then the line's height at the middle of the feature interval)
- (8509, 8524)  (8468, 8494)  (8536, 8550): -1.3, 19.8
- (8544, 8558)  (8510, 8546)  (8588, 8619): 0.1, 20.9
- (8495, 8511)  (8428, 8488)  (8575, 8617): 0.8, 21.9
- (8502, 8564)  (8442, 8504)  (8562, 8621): 2.5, 21.9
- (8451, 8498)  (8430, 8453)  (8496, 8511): -1.4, 21.2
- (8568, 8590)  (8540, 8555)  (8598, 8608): -1.6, 20.6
